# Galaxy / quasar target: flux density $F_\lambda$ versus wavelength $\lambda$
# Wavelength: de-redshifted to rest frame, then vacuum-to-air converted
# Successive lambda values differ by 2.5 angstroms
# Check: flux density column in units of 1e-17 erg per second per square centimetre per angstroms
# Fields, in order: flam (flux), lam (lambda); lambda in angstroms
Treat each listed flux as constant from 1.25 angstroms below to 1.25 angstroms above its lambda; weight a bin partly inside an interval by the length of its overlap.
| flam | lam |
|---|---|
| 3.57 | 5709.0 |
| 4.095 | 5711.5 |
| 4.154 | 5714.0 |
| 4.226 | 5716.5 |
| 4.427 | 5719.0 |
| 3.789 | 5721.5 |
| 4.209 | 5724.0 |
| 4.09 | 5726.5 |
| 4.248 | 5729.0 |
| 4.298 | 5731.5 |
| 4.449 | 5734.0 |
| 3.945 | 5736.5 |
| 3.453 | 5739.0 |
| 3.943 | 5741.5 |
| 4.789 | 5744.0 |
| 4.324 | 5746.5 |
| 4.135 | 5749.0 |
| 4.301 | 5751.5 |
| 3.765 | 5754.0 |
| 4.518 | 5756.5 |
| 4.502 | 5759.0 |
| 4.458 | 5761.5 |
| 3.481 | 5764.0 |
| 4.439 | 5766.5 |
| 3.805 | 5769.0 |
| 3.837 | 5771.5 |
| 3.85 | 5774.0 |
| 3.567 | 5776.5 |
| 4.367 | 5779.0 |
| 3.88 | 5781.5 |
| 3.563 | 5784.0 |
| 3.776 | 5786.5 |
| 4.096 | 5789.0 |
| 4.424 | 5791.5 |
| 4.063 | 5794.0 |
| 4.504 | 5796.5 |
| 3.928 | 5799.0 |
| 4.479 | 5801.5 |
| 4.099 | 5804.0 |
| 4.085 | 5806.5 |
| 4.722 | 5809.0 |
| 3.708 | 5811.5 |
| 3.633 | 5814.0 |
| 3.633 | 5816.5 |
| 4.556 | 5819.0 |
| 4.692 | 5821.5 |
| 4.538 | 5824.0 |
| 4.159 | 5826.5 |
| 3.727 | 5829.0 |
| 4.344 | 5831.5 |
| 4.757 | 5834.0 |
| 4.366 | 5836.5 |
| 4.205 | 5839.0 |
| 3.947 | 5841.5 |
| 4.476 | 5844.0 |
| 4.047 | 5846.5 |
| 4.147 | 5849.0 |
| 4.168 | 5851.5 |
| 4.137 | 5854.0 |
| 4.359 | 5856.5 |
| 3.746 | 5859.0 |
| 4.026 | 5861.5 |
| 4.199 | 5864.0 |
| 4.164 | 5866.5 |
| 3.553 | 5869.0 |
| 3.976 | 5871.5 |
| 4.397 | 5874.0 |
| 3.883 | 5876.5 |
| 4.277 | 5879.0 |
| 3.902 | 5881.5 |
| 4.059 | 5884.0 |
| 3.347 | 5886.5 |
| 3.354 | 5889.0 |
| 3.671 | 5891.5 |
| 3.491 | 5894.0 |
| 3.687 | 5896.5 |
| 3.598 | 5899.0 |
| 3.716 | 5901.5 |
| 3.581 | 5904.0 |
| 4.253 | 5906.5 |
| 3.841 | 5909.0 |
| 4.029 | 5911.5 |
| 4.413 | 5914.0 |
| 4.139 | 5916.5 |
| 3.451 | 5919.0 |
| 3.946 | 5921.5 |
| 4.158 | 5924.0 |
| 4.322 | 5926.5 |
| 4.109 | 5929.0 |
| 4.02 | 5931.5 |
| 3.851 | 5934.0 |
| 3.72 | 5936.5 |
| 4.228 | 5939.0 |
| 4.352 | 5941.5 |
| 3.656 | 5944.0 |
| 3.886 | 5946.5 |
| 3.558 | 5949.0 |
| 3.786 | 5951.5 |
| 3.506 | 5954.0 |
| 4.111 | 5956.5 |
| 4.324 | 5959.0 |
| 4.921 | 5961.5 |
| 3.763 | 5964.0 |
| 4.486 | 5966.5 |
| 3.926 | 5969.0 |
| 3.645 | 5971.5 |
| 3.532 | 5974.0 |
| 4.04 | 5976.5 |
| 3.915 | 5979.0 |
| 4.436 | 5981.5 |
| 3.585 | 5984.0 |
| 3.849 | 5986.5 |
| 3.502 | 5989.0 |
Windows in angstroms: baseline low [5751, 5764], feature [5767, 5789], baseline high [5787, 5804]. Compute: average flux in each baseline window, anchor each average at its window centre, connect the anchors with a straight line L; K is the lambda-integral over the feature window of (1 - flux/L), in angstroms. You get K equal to 1.9 angstroms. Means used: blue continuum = 4.23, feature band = 3.87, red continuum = 4.22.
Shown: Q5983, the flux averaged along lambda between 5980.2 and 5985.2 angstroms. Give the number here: 4.01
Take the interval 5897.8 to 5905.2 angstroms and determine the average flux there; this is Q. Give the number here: 3.63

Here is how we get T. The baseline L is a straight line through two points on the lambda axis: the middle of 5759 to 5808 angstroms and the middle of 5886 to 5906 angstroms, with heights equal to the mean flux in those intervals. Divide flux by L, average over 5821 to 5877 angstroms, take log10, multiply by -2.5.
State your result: -0.106 mag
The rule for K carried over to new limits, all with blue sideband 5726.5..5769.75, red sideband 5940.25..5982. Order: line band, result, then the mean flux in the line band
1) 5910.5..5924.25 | 0.03 angstroms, 4.01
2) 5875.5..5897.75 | 1.70 angstroms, 3.74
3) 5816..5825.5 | -0.70 angstroms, 4.41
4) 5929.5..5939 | 0.18 angstroms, 3.93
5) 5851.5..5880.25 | -0.02 angstroms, 4.07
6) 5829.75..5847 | -0.89 angstroms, 4.3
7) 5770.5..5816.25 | 1.17 angstroms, 4.02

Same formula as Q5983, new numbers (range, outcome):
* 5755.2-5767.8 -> 4.28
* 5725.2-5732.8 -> 4.21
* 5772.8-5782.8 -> 3.91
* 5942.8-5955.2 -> 3.68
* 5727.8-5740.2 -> 4.08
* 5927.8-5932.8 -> 4.06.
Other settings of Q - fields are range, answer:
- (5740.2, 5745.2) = 4.35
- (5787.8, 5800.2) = 4.2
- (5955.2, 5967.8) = 4.32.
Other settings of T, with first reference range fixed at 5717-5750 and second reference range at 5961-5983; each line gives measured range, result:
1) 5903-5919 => 0.02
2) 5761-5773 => 0.05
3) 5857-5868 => 0.01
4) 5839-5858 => -0.02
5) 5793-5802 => -0.03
